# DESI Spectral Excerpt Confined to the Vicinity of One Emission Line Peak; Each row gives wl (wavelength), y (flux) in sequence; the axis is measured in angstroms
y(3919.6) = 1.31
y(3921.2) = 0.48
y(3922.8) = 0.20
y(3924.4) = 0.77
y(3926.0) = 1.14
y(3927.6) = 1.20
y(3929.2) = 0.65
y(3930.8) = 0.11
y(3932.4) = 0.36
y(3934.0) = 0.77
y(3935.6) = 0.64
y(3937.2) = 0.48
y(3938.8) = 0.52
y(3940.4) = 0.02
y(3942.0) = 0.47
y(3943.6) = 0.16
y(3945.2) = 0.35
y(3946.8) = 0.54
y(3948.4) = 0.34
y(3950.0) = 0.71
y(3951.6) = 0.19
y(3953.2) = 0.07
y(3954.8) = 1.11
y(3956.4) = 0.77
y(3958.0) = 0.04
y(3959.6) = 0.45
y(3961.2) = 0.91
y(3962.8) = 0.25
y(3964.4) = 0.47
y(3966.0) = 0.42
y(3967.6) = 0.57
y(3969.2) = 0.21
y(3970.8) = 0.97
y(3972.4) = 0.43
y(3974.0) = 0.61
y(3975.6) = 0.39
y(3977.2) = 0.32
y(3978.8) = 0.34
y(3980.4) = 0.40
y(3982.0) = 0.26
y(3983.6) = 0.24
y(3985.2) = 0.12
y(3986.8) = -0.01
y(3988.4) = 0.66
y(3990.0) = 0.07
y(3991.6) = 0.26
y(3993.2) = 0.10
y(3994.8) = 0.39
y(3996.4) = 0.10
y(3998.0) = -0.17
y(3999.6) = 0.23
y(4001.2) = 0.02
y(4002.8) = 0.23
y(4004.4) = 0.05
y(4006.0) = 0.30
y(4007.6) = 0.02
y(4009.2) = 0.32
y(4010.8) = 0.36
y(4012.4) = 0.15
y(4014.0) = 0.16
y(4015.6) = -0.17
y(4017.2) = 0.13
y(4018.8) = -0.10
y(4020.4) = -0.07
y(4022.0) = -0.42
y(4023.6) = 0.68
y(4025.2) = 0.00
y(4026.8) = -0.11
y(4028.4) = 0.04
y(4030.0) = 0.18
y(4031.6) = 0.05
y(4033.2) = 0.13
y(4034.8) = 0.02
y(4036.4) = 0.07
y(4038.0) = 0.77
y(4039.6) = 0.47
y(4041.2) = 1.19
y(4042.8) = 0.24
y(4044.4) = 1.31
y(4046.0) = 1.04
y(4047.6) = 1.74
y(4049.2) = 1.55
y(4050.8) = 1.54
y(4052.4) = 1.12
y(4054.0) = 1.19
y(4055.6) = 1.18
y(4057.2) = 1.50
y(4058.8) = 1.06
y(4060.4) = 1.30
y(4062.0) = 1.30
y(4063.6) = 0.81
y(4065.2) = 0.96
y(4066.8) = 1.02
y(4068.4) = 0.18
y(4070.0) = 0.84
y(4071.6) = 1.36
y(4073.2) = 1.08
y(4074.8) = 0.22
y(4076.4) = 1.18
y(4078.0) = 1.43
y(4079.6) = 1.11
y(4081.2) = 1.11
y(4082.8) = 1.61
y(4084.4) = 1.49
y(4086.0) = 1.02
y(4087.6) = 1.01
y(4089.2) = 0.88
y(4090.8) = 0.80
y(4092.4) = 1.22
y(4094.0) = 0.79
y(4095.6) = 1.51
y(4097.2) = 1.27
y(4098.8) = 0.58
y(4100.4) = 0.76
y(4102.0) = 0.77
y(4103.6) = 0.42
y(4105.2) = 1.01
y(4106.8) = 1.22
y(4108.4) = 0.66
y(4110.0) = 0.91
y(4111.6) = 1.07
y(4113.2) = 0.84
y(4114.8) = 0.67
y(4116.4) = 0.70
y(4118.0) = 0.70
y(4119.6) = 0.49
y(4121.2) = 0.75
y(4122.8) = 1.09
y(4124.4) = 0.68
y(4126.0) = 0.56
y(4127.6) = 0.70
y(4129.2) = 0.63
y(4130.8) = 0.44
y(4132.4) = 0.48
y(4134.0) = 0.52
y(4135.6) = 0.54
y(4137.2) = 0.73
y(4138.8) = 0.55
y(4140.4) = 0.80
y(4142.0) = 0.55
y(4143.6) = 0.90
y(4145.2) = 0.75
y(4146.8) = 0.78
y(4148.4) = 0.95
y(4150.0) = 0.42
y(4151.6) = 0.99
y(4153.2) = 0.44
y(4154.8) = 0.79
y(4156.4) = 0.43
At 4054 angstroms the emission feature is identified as C IV 1549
